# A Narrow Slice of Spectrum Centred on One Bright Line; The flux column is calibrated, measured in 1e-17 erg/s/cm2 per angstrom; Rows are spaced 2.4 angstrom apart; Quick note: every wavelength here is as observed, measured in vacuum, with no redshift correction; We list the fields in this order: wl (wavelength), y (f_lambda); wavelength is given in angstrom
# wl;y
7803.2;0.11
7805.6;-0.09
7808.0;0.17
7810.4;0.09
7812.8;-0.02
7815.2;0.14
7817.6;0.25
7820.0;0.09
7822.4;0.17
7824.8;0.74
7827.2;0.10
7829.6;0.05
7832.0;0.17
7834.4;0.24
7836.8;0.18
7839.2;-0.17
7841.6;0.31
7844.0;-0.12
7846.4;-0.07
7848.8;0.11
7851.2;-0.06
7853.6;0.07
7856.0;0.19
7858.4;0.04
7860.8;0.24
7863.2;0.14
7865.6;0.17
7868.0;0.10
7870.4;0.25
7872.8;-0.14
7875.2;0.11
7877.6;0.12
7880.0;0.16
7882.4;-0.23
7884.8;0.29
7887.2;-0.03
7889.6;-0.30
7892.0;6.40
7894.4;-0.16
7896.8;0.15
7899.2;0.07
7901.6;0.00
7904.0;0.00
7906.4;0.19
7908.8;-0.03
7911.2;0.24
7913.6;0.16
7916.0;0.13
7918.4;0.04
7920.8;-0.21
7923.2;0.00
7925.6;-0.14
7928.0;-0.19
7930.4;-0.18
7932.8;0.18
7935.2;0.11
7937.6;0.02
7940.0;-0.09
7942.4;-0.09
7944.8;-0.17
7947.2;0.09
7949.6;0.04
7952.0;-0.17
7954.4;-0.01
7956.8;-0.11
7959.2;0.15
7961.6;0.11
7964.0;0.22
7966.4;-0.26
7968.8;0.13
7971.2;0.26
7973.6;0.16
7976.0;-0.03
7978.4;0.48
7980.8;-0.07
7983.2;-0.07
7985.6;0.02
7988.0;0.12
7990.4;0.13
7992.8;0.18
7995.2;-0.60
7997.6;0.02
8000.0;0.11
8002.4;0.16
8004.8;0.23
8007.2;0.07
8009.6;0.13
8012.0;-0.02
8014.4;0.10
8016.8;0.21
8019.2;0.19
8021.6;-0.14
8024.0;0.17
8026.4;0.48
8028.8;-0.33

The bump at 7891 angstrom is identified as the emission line [O III]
